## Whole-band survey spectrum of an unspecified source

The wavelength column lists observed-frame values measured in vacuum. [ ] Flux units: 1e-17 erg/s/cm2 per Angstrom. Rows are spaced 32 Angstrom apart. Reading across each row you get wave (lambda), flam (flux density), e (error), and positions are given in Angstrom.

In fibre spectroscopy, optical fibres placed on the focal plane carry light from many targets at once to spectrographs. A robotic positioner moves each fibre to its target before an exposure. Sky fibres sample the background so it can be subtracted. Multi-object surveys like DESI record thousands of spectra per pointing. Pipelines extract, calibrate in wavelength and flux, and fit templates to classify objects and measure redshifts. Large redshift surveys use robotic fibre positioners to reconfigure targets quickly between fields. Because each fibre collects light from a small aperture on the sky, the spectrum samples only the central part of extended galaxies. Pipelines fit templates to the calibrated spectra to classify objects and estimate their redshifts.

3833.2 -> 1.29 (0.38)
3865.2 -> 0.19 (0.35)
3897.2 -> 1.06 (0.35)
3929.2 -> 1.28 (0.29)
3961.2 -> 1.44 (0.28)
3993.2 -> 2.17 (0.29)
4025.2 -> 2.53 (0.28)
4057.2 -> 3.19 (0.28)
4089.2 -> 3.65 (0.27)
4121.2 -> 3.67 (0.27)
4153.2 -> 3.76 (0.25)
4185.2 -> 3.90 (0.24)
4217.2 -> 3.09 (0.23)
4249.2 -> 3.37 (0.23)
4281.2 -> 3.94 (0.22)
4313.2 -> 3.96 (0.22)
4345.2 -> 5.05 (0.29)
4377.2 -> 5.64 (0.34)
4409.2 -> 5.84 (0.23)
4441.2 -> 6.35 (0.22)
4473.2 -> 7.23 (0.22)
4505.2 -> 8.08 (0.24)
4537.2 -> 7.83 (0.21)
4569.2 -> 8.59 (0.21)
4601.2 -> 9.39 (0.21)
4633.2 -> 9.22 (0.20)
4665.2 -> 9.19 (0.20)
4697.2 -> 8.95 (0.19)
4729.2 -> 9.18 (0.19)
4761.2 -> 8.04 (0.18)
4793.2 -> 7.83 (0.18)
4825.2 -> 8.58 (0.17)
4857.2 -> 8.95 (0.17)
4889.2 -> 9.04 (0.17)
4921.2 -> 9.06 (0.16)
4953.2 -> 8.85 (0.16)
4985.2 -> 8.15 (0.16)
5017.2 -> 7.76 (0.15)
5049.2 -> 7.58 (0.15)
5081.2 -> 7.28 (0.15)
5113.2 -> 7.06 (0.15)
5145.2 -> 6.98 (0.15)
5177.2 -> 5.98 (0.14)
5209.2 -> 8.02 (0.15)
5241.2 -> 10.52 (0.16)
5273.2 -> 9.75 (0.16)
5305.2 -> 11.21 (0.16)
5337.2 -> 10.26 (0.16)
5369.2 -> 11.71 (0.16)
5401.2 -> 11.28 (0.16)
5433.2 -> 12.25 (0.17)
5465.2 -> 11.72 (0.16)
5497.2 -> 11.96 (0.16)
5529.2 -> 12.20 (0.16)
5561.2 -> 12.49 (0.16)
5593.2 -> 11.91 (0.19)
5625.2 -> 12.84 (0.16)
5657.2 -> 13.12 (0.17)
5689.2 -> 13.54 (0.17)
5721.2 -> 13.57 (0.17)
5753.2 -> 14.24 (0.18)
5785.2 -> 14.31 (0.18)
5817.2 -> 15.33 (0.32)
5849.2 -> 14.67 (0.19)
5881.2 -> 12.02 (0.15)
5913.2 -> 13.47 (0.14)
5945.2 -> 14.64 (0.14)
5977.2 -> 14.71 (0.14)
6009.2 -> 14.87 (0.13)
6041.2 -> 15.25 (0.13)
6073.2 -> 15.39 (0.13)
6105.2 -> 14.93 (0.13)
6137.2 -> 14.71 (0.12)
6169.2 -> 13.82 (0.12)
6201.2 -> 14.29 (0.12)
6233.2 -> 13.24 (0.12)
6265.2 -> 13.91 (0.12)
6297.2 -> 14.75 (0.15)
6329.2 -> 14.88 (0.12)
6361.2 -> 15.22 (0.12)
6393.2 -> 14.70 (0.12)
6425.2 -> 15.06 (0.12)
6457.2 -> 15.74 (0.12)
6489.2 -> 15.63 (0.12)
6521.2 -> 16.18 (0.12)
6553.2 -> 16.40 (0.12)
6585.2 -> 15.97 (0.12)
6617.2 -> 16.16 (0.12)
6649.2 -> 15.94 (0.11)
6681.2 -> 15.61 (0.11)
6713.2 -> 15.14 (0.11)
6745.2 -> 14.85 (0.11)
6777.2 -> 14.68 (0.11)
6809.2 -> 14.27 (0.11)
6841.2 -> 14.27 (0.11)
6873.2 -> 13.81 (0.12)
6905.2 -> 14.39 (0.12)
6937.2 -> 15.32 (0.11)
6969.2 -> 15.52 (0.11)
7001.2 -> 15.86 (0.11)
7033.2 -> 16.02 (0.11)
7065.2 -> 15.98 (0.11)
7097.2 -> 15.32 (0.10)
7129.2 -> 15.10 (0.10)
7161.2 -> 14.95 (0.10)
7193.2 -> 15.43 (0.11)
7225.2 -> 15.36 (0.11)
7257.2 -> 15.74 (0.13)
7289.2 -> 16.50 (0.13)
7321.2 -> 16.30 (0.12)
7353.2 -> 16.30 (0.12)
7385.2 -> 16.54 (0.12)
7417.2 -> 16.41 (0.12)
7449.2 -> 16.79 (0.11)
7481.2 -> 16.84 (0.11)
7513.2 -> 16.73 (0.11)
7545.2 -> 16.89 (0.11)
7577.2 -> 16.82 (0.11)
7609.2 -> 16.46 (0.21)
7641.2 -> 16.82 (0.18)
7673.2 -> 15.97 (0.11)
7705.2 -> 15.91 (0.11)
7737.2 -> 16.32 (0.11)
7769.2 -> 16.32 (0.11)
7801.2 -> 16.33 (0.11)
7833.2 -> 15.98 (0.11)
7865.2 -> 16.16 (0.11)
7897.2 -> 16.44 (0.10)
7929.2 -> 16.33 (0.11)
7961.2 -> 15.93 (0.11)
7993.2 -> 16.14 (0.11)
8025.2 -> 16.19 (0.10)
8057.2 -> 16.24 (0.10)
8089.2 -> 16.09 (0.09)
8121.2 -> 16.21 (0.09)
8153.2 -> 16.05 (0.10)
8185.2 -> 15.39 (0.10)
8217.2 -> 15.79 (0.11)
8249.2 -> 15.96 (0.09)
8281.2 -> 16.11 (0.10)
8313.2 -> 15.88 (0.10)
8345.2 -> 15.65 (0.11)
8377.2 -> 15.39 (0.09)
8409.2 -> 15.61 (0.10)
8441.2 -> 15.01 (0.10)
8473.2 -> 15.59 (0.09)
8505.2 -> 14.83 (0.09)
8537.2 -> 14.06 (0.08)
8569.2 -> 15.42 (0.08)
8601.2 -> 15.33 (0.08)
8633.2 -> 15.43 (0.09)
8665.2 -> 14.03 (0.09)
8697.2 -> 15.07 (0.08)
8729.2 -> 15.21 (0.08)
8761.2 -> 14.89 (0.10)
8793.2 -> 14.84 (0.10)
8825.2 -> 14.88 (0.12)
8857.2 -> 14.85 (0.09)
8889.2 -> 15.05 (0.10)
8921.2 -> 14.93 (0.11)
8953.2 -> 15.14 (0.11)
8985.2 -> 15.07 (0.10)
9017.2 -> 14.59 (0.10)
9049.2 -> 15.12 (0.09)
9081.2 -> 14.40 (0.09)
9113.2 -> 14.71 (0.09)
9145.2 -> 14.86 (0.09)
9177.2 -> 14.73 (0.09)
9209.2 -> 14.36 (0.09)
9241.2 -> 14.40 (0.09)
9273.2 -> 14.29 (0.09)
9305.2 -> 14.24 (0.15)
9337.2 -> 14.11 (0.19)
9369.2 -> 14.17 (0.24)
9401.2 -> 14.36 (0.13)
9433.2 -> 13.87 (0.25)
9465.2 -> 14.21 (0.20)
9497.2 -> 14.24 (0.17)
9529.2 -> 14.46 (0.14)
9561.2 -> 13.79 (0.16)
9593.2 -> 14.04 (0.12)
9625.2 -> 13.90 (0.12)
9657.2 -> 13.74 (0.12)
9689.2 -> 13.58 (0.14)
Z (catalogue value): 0.000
